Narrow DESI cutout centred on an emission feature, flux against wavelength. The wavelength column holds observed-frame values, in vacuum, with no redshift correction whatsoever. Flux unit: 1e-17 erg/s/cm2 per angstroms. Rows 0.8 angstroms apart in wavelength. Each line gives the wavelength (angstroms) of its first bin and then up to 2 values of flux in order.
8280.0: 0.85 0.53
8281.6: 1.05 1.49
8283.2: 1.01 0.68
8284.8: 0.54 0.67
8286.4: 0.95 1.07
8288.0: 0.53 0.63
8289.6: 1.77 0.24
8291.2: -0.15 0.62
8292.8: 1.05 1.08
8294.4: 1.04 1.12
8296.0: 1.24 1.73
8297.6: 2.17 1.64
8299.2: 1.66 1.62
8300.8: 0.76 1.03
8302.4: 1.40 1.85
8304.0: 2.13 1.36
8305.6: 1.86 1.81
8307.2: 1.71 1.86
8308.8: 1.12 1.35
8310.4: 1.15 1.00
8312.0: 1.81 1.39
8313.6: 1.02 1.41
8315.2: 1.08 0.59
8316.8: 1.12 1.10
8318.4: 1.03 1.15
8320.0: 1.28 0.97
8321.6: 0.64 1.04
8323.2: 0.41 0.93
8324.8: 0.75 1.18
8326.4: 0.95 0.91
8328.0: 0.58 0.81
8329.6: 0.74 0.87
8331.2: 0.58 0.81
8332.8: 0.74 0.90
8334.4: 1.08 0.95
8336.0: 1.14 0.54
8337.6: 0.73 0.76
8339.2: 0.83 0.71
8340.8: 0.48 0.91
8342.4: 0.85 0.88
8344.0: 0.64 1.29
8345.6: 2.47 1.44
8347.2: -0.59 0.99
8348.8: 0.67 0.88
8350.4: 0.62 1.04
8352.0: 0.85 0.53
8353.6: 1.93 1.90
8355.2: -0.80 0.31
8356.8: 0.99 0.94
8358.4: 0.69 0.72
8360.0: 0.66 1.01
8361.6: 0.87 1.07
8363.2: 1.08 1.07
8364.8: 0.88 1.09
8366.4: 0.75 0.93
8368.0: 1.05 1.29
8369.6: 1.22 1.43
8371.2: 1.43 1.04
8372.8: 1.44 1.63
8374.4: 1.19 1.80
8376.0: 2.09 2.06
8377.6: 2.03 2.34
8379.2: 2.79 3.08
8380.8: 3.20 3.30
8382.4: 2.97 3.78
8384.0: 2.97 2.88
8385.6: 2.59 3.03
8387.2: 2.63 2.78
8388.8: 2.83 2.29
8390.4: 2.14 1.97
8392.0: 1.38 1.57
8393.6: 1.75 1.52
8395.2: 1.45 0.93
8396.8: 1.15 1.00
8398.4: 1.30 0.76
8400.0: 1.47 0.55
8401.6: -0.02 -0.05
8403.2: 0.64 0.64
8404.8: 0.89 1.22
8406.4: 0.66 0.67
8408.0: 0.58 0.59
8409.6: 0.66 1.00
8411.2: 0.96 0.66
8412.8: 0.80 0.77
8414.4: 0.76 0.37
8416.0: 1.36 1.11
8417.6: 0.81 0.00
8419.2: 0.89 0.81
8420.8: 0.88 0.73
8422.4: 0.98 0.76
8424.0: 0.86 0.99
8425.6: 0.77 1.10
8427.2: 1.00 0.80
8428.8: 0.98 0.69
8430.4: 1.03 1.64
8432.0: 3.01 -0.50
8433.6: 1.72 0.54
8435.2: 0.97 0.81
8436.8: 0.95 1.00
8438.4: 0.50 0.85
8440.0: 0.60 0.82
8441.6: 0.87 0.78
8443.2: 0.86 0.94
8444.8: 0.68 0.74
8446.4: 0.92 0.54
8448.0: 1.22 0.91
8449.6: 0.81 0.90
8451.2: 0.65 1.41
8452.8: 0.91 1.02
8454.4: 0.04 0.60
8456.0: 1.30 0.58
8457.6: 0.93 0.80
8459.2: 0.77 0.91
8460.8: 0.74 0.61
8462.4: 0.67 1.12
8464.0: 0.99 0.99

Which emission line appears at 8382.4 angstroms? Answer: [O III] 5007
